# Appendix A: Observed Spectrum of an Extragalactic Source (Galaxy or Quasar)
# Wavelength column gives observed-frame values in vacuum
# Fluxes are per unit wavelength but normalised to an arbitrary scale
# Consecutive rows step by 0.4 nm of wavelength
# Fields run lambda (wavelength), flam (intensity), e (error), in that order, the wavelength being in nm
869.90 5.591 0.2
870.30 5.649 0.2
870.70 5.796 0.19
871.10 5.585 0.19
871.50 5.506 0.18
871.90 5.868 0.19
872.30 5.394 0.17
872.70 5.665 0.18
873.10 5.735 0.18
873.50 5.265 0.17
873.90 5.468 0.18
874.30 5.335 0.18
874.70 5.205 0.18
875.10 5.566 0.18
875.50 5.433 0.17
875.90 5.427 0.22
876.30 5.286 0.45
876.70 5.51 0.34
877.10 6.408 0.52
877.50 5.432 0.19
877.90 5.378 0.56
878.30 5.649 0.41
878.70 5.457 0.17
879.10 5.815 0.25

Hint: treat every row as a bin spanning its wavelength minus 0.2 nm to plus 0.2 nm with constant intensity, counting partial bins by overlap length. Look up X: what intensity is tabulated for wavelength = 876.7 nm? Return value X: 5.51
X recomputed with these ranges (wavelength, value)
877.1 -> 6.408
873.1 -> 5.735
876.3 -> 5.286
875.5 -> 5.433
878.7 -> 5.457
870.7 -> 5.796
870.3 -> 5.649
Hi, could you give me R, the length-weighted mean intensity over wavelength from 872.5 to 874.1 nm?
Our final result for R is 5.53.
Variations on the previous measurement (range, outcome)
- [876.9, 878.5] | 5.72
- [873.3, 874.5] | 5.36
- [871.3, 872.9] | 5.61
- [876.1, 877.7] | 5.66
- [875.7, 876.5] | 5.36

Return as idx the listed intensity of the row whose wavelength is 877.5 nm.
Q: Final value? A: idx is 5.432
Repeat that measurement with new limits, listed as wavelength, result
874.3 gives 5.335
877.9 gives 5.378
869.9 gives 5.591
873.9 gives 5.468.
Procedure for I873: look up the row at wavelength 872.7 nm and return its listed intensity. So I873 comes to 5.665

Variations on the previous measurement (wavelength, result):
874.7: 5.205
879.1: 5.815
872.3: 5.394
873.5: 5.265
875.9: 5.427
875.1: 5.566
